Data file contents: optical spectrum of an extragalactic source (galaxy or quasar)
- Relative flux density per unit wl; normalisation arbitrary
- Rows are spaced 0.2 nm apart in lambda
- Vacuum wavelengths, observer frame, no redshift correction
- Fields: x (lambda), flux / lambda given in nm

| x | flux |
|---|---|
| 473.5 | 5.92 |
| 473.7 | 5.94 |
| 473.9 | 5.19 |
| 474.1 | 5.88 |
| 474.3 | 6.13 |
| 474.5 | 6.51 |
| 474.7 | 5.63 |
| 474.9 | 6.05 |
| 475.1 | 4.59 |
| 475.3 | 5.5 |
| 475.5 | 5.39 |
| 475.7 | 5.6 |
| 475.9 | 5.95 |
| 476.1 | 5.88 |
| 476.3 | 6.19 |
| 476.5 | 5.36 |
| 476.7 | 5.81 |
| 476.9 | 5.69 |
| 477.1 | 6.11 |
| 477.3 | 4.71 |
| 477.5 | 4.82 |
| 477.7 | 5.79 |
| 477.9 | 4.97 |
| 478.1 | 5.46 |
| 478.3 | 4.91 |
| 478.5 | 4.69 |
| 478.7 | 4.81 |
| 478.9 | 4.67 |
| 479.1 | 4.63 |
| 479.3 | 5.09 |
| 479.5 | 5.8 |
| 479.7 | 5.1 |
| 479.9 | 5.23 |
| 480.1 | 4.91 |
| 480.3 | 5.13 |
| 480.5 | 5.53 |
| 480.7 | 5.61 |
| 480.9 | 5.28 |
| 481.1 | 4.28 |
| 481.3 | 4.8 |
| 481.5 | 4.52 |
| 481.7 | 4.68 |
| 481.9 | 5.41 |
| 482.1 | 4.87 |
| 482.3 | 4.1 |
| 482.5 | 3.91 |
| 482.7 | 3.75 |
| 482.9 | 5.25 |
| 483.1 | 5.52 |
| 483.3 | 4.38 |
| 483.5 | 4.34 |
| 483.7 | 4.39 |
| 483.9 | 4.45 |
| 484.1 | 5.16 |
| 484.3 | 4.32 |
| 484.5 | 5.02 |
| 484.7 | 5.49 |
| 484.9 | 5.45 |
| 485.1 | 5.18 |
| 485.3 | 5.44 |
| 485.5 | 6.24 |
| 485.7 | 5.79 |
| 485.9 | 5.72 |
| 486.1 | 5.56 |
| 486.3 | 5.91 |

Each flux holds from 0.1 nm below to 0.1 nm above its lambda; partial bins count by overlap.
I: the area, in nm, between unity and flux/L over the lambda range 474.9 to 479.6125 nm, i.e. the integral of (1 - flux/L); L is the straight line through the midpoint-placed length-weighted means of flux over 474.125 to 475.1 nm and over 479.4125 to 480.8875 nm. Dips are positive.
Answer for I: 0.25 nm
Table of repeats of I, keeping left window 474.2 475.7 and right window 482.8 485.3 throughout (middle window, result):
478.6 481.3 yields 0.10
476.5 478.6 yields 0.07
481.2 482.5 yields 0.11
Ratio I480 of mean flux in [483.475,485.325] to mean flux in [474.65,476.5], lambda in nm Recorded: 0.9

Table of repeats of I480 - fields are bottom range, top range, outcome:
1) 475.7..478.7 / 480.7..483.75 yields 0.86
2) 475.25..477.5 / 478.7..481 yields 0.92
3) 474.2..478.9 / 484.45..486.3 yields 1.02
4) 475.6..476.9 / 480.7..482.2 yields 0.84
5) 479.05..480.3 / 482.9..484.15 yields 0.92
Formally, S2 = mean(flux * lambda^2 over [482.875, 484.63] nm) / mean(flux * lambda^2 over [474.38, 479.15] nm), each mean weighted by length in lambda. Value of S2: 0.9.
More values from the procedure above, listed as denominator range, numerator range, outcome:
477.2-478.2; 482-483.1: 0.89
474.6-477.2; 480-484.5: 0.86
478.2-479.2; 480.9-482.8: 0.97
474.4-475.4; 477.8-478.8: 0.89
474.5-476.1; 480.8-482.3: 0.88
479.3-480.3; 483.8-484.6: 0.92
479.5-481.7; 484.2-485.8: 1.08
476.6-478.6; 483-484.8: 0.93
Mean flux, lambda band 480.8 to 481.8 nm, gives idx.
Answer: 4.71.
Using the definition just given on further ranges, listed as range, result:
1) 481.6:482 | 5.04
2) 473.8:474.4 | 5.73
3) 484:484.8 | 5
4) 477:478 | 5.28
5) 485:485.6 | 5.62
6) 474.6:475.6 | 5.43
